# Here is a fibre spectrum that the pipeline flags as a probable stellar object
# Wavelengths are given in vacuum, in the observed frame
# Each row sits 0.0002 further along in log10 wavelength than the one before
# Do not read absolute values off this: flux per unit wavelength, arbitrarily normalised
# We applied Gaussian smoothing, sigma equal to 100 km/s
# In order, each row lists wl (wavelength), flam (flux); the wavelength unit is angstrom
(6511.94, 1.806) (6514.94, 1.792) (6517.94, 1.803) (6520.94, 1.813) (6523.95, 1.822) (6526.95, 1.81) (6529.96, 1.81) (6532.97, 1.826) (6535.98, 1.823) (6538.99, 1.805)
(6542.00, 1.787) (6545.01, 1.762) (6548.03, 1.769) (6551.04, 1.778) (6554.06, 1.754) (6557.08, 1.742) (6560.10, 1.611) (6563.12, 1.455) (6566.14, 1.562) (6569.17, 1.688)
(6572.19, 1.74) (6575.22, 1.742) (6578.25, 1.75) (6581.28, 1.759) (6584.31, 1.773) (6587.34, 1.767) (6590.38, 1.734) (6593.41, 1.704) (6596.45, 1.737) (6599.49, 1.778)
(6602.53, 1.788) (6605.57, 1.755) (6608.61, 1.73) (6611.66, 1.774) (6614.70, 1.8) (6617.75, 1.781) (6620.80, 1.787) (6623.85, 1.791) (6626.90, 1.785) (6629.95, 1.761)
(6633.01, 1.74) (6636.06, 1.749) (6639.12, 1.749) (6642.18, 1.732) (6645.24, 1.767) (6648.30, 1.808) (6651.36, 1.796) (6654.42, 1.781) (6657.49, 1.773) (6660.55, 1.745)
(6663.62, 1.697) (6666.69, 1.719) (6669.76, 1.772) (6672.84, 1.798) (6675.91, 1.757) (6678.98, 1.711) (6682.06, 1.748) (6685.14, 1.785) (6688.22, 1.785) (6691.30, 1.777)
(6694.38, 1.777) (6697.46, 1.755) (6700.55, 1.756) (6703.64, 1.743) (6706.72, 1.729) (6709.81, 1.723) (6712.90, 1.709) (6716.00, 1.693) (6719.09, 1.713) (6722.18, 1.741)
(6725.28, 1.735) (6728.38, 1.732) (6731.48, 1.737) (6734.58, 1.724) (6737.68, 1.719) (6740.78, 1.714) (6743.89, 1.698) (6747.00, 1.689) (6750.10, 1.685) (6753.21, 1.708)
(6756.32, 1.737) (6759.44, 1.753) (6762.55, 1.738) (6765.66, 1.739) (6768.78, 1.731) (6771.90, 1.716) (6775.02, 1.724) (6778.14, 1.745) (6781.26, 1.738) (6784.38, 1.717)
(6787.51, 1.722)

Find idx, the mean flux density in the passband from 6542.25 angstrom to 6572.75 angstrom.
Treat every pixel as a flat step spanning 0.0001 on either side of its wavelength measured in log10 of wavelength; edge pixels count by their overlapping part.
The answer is 1.69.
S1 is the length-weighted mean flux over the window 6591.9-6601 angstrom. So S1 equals 1.74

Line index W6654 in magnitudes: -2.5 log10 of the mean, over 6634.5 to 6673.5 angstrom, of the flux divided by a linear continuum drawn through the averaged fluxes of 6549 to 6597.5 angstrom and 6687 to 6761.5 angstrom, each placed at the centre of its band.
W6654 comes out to -0.03 mag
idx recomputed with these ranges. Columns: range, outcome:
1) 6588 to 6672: 1.76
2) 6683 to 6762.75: 1.73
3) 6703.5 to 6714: 1.73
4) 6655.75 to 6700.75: 1.76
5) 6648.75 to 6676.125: 1.76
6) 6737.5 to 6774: 1.72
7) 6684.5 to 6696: 1.78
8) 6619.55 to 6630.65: 1.78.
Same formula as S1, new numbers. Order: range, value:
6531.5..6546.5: 1.8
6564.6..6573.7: 1.66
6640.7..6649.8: 1.77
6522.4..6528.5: 1.81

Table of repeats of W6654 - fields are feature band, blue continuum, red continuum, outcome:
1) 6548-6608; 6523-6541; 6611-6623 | 0.05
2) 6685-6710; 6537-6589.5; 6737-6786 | -0.02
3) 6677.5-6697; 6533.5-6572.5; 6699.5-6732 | -0.02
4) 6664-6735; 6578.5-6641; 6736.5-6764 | -0.01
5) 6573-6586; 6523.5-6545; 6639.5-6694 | 0.02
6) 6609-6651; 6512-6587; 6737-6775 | -0.02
